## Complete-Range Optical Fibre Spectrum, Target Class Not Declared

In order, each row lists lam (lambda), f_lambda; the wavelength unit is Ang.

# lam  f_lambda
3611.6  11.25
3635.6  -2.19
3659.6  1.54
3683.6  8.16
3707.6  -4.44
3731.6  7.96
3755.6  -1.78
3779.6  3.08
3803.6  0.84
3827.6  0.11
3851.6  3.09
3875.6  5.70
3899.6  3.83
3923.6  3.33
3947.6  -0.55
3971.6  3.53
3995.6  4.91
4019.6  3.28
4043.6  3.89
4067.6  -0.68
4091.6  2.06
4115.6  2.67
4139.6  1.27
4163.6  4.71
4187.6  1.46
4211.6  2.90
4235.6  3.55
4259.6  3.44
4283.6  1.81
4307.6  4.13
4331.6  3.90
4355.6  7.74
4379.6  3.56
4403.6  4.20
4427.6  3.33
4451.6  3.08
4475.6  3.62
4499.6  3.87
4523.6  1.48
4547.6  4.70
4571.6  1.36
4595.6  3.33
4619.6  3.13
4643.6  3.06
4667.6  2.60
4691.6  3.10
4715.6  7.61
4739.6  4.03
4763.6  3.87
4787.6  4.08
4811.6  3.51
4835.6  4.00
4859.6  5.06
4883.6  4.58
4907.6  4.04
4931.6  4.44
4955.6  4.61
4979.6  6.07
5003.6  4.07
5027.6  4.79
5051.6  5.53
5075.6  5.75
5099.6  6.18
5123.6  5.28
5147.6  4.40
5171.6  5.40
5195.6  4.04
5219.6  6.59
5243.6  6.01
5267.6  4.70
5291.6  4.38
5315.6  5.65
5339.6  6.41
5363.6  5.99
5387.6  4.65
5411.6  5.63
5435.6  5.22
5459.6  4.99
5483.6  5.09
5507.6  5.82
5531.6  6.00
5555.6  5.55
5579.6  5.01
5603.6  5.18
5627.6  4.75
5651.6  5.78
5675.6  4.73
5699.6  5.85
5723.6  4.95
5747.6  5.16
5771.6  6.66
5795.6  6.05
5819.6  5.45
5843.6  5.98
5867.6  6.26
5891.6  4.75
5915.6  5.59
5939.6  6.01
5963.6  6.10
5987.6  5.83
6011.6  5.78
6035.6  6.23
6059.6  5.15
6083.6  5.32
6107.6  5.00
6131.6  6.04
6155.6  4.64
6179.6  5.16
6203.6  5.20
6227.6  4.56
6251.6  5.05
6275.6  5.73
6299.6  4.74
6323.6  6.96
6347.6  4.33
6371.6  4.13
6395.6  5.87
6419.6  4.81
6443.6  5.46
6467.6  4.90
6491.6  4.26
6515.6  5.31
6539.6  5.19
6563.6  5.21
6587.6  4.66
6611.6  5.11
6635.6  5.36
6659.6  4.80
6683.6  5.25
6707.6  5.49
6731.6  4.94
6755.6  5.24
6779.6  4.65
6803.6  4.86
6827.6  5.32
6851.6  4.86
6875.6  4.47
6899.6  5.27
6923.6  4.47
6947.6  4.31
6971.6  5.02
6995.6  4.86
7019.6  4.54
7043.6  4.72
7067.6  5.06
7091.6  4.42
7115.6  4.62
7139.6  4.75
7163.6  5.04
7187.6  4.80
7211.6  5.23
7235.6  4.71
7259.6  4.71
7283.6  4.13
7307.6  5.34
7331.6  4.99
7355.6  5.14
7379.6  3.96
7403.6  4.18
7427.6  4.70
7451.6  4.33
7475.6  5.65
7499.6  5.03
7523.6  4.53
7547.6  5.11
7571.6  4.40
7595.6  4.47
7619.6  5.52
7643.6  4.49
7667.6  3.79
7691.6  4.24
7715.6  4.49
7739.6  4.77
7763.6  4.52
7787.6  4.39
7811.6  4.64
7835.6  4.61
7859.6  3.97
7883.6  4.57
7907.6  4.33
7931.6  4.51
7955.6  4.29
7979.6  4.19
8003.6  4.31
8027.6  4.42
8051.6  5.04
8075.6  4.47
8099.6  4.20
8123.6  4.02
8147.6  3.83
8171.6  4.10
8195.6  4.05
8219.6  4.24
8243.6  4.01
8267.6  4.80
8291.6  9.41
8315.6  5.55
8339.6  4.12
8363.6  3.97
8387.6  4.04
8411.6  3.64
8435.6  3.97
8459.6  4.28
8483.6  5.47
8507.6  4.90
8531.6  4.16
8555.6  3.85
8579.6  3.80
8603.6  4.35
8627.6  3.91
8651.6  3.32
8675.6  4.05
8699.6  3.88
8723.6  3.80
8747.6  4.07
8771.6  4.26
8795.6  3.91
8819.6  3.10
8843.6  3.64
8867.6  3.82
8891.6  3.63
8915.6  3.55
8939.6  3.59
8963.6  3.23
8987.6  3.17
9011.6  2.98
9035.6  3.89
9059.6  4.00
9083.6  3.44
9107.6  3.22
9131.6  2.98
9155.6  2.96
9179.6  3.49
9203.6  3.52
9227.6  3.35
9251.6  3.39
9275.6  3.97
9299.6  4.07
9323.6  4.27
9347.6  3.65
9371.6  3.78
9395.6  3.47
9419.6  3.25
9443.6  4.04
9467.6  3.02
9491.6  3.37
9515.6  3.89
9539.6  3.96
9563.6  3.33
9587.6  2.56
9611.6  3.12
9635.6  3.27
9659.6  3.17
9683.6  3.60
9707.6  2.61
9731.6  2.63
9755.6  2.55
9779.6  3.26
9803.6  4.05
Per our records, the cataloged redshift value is 0.26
